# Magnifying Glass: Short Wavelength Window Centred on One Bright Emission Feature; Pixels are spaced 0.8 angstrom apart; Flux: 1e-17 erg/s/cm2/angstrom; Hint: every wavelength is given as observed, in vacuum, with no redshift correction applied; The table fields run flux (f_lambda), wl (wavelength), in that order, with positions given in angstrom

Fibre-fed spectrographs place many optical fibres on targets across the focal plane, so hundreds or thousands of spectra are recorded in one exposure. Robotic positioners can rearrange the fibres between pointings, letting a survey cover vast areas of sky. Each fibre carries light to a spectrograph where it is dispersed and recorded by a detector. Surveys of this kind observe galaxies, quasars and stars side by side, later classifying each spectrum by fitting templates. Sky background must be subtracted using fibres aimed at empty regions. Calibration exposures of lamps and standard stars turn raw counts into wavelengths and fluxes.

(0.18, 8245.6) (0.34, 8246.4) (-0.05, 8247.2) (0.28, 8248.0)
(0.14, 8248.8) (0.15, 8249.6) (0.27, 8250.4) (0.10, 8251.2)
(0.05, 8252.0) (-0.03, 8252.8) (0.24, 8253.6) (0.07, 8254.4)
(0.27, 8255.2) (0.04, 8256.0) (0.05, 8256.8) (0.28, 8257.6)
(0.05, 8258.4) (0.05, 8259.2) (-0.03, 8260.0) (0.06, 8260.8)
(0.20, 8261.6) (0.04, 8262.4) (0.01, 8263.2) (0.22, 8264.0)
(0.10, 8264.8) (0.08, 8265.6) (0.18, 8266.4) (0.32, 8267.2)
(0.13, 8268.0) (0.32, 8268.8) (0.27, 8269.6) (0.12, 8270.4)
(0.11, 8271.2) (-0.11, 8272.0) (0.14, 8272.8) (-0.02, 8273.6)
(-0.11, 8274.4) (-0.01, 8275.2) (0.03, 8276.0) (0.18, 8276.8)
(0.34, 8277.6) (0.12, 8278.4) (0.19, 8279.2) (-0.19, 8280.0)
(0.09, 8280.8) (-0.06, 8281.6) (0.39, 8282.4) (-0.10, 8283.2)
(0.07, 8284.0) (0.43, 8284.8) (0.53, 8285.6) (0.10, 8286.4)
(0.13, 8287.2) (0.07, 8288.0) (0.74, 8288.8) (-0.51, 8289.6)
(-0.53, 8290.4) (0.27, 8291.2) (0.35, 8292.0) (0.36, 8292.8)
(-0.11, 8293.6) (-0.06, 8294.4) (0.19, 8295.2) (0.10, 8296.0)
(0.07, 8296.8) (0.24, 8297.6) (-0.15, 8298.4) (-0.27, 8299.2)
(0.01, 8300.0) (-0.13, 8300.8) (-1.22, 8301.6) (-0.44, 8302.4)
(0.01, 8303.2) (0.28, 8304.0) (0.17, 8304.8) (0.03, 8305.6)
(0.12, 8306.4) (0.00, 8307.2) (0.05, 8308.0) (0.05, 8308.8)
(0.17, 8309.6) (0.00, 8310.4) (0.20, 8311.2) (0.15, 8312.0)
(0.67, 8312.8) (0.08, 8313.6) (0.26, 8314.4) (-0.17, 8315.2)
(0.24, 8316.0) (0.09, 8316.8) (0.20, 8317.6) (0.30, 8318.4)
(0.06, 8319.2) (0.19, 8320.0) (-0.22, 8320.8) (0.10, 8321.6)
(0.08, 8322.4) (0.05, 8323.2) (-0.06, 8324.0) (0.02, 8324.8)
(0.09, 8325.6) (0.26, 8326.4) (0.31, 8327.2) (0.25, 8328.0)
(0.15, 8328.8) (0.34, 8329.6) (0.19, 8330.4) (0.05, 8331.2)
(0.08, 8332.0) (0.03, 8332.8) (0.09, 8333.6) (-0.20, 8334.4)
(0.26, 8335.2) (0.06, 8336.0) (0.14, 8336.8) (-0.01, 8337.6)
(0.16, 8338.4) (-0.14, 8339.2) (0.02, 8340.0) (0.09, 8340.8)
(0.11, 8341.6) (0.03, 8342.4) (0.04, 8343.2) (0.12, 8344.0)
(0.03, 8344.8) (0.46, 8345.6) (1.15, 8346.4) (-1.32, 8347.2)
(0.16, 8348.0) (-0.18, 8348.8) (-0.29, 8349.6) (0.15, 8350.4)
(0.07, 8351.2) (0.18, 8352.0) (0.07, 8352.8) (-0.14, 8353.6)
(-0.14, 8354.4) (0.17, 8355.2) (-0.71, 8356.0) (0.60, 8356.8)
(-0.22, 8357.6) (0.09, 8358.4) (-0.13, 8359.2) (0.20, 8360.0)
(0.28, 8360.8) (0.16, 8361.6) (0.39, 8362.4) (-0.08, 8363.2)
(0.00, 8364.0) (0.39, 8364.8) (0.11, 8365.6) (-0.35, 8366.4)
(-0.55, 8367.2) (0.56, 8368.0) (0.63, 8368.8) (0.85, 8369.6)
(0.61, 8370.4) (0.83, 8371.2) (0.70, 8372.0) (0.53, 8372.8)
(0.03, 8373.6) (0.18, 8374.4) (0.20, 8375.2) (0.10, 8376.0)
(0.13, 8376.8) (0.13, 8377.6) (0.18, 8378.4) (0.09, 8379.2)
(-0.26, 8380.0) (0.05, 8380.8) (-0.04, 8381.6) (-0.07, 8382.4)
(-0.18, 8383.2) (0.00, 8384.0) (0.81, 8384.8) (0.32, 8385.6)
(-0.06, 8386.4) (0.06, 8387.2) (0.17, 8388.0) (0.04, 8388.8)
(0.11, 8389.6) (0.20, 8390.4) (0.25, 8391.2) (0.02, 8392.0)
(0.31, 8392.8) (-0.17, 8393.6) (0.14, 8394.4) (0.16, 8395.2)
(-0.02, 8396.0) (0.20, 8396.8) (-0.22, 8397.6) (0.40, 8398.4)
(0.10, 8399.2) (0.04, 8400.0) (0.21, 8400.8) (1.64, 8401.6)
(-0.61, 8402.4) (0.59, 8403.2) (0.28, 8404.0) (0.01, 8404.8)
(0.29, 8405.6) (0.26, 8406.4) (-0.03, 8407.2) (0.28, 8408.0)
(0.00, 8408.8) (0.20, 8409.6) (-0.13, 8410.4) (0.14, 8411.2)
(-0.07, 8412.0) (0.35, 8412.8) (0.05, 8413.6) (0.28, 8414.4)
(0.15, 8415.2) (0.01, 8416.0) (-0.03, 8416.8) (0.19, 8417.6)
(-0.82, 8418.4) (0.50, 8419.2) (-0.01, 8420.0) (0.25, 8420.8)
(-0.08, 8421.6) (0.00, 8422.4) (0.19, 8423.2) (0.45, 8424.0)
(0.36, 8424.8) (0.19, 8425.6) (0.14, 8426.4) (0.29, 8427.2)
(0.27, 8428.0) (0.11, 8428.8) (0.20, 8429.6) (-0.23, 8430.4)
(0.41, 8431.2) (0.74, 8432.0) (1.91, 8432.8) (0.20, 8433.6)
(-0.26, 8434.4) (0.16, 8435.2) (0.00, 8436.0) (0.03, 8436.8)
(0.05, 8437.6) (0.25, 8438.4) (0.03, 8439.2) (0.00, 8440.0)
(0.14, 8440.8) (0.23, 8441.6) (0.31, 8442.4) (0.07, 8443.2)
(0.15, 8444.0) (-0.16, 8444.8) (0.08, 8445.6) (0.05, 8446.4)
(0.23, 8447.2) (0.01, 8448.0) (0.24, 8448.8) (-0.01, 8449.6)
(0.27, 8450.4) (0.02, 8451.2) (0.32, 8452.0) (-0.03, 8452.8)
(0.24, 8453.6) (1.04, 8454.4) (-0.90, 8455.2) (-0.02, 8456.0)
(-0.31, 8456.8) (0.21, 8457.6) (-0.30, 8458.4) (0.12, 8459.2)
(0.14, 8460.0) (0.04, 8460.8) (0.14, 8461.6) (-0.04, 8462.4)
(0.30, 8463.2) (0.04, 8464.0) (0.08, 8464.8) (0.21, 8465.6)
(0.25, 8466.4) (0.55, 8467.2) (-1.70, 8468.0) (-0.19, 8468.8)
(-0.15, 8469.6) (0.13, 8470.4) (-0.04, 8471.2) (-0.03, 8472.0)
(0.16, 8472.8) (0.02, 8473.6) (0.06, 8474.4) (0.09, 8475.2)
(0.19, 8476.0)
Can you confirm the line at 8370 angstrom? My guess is H-beta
